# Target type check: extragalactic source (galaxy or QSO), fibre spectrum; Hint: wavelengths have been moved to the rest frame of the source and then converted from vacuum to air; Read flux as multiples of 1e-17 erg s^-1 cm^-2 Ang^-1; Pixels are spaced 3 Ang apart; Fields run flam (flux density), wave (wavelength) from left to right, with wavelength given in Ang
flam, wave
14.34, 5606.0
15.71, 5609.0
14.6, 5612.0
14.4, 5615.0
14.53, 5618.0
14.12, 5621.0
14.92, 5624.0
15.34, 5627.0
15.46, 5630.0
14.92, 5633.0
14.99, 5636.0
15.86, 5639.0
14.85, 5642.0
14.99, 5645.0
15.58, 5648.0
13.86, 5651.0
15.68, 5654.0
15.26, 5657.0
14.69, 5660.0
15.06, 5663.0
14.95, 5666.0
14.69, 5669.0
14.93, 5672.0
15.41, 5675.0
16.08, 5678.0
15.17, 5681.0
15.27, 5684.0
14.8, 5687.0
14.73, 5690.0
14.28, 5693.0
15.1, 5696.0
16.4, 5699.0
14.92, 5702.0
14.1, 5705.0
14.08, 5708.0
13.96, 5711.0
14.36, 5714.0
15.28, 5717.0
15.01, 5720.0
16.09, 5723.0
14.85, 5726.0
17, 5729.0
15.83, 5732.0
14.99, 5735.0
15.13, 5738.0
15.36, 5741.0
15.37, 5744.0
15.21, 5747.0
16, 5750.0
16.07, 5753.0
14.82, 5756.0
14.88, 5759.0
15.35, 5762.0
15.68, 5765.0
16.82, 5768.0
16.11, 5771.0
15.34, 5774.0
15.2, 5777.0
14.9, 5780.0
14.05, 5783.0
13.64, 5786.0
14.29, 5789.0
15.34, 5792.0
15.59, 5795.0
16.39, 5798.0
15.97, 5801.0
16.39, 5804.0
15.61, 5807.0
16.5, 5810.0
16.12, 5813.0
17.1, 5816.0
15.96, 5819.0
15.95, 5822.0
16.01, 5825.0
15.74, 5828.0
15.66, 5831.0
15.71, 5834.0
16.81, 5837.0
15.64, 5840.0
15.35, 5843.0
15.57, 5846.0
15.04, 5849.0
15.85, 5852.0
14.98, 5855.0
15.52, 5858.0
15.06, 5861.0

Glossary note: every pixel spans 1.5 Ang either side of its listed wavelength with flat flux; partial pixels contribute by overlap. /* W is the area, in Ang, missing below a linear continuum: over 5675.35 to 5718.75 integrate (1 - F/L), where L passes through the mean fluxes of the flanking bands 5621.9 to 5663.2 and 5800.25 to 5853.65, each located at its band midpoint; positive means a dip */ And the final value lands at 1.2 Ang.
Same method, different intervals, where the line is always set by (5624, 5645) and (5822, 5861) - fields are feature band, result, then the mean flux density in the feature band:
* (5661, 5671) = 0.2 Ang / 14.9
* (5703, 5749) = 0.8 Ang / 15.1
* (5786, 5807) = 0.0 Ang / 15.5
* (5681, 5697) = 0.5 Ang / 14.9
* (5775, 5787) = 0.8 Ang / 14.5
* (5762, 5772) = -0.4 Ang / 16.1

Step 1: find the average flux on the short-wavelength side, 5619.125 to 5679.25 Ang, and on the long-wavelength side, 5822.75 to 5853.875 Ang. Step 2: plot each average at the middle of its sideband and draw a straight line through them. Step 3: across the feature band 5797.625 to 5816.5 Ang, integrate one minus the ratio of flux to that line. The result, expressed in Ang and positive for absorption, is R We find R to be -0.75 Ang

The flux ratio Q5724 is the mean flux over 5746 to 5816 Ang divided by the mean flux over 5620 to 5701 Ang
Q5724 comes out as 1.0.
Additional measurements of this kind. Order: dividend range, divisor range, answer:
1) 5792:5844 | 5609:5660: 1.07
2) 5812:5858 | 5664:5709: 1.05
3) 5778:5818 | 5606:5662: 1.04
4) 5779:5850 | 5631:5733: 1.04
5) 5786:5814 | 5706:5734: 1.04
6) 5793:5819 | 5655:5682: 1.07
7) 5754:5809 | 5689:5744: 1.02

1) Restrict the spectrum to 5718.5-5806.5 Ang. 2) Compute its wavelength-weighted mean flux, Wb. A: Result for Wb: 15.4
